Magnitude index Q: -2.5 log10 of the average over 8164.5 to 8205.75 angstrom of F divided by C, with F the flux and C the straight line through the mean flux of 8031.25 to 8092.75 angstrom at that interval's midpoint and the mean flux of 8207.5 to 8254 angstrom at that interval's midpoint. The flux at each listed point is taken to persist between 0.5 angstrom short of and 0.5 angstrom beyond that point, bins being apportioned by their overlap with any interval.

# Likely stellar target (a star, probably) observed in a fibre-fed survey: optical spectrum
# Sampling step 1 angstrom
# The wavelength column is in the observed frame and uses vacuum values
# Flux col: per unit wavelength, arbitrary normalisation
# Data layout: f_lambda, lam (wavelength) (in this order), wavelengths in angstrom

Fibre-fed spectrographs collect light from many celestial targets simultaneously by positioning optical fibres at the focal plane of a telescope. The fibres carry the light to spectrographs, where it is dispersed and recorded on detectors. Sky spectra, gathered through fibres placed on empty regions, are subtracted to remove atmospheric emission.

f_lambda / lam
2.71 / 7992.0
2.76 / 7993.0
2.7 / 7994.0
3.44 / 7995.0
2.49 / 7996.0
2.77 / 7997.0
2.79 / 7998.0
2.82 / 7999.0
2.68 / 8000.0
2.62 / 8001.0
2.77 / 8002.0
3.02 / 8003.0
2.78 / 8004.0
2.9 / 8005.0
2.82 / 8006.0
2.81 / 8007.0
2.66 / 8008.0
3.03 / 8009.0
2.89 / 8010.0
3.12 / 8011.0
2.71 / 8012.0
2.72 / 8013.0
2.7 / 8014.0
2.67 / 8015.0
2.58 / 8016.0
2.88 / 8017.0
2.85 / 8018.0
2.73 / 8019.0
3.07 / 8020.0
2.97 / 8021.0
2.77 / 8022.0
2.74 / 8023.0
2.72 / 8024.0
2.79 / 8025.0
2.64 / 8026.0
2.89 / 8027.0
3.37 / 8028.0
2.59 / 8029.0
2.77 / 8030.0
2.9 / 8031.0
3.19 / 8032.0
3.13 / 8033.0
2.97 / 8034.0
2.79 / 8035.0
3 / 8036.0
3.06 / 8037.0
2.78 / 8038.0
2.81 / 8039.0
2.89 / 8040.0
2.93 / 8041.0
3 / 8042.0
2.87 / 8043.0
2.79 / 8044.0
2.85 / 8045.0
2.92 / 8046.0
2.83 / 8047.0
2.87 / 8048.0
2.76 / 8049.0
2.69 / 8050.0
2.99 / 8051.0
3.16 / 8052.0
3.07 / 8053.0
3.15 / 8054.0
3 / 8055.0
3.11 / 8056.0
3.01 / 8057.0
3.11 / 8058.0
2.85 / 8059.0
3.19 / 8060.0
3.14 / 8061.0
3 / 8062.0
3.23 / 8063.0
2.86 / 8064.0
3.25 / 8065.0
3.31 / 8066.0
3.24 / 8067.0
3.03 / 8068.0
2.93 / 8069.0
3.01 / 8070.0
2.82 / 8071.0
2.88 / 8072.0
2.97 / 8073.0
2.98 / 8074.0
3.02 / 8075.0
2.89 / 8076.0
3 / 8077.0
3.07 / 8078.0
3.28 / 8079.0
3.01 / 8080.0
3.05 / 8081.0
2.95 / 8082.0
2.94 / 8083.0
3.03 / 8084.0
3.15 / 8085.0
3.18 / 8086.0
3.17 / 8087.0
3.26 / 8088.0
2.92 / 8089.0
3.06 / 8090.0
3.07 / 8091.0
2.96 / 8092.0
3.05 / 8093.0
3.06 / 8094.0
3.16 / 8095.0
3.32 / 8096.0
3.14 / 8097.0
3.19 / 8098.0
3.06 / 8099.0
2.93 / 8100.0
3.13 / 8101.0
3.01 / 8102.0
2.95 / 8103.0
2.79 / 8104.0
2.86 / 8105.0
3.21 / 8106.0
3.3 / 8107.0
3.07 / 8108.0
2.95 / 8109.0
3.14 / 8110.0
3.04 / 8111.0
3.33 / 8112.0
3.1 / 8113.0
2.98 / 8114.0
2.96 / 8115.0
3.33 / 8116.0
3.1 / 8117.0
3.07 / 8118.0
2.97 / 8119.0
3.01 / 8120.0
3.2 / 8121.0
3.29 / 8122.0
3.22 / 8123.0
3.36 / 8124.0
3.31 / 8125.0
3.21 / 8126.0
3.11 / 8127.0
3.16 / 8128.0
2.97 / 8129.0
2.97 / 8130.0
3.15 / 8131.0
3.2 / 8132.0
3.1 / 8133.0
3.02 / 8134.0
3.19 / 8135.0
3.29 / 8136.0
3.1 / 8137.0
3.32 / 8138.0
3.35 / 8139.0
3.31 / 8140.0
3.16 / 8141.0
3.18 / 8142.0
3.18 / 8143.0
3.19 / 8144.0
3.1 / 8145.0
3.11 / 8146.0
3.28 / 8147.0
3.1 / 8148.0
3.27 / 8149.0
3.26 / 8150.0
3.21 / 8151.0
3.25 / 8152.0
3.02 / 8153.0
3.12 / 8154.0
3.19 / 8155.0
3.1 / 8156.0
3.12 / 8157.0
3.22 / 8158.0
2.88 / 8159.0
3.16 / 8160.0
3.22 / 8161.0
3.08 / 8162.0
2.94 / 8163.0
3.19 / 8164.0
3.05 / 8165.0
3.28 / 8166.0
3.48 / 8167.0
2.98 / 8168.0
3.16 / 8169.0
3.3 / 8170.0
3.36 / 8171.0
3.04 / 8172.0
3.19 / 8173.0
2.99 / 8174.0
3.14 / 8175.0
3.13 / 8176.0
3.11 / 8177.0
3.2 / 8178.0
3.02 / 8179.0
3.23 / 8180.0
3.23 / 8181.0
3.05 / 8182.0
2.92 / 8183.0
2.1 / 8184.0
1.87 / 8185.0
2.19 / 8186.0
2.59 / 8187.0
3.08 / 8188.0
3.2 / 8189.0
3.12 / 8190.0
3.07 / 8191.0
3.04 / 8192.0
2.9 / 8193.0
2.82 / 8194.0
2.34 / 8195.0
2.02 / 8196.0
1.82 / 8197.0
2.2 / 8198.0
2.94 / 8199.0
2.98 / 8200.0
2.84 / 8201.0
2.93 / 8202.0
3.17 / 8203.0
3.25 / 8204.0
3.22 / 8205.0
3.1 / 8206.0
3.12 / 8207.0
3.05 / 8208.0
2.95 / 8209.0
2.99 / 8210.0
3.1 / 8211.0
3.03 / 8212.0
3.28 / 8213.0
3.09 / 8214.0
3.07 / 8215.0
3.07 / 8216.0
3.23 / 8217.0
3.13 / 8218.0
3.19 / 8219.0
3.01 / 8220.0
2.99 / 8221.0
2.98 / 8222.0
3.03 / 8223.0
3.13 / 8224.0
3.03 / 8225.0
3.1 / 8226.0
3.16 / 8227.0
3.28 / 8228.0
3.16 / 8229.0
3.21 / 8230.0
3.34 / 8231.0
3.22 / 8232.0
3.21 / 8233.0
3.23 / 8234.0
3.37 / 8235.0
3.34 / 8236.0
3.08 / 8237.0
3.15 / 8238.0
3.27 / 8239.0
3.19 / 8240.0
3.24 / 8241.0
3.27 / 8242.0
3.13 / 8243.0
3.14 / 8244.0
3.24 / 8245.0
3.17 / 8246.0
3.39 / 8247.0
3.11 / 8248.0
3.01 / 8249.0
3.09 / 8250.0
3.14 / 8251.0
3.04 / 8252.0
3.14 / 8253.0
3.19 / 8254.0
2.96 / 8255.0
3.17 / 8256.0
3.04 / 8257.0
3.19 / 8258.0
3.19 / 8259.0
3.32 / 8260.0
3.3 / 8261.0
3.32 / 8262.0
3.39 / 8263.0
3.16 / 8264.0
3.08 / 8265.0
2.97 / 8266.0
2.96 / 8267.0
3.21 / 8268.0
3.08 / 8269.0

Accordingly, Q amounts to 0.069 mag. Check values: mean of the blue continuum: 3.01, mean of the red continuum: 3.15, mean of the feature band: 2.92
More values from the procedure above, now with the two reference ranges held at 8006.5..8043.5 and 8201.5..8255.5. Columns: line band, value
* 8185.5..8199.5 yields 0.16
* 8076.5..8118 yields -0.04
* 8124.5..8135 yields -0.04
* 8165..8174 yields -0.05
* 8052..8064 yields -0.06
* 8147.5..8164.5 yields -0.03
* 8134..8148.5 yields -0.06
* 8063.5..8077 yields -0.03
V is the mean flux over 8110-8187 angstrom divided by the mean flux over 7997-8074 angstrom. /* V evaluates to 1.07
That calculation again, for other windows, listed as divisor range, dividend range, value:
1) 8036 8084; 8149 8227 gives 1.00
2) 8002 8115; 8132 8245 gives 1.03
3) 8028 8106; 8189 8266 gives 1.02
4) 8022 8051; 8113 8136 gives 1.09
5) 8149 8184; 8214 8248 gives 1.01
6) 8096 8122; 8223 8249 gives 1.04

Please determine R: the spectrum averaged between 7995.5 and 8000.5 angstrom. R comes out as 2.71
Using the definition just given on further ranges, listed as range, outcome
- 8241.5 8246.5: 3.19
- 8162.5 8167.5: 3.19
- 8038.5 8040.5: 2.85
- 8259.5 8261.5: 3.31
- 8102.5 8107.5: 3.02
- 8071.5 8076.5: 2.95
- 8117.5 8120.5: 3.02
